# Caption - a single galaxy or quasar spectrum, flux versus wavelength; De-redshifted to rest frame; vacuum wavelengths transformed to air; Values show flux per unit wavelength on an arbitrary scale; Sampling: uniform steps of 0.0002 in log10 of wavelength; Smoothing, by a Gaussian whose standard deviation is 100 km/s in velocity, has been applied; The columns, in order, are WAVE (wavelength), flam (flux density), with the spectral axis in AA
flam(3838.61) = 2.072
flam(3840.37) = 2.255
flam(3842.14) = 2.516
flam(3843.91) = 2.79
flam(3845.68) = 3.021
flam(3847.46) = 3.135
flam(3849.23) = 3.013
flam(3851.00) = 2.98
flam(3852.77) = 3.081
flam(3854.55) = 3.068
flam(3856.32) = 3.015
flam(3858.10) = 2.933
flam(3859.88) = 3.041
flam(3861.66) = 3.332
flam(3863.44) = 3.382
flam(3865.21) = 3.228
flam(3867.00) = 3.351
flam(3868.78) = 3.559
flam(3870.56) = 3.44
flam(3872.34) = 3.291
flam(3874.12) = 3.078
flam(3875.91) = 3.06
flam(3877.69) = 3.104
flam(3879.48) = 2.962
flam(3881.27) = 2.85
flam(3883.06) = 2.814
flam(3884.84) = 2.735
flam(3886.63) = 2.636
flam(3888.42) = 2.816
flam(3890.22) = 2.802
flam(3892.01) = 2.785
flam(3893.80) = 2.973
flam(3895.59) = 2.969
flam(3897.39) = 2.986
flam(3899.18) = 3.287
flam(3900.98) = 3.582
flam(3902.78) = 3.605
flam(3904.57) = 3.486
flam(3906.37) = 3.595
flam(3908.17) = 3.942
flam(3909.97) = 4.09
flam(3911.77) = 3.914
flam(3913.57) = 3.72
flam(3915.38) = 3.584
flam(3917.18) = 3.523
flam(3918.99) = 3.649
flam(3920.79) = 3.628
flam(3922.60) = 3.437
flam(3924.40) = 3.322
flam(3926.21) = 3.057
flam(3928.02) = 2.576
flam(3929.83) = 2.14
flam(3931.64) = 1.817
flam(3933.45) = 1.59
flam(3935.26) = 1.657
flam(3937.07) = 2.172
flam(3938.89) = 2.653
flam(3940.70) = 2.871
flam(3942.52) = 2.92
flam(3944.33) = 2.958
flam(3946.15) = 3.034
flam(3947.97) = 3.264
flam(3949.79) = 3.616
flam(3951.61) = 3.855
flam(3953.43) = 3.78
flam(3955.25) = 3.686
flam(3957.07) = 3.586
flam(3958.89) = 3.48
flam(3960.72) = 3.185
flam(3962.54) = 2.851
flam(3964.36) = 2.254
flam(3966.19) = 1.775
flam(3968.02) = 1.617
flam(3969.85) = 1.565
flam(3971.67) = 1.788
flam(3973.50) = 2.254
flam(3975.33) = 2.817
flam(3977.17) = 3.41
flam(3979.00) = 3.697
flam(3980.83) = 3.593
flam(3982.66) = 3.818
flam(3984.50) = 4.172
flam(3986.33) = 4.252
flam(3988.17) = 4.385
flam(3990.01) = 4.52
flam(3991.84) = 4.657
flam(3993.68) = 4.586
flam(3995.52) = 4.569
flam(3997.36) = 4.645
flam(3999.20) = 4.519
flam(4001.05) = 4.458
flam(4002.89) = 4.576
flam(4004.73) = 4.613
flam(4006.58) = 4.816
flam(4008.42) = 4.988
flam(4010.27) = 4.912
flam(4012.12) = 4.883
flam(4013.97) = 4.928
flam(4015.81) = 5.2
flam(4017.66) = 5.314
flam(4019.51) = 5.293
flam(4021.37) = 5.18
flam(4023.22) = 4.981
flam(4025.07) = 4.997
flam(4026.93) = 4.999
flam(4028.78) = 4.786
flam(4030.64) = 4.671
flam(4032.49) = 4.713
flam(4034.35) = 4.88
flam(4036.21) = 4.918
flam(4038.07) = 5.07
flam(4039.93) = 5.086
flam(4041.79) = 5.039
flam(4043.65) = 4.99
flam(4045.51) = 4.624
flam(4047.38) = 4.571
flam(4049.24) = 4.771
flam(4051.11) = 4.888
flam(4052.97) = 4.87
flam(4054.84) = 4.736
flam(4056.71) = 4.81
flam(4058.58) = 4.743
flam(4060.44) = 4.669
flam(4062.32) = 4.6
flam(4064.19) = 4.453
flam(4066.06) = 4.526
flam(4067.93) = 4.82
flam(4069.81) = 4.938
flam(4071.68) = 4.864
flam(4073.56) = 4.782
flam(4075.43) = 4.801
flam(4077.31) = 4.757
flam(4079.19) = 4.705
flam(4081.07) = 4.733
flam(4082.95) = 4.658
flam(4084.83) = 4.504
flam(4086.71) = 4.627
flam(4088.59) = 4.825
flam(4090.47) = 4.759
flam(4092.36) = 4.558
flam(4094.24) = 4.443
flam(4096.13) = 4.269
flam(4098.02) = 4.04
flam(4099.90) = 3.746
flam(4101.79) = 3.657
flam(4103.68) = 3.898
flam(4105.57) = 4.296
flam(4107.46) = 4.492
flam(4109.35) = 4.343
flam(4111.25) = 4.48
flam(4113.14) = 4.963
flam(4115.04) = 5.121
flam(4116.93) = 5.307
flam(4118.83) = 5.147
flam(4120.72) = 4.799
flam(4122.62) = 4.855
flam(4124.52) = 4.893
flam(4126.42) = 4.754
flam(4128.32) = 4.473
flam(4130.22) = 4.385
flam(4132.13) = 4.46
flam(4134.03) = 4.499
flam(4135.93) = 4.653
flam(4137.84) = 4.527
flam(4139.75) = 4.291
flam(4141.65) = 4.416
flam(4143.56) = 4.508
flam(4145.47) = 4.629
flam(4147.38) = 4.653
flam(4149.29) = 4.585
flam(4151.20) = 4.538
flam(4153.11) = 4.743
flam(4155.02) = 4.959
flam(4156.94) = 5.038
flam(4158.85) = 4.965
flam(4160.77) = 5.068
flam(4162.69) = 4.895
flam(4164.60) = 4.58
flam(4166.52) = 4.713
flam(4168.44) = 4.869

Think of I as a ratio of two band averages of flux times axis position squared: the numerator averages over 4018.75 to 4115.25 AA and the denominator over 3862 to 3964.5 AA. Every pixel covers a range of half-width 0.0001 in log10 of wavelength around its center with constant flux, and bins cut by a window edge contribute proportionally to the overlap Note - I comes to 1.6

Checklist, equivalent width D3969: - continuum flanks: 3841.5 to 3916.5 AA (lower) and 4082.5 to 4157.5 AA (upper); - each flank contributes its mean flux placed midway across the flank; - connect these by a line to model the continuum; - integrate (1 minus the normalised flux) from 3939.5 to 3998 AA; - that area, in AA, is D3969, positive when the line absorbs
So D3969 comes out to 5.7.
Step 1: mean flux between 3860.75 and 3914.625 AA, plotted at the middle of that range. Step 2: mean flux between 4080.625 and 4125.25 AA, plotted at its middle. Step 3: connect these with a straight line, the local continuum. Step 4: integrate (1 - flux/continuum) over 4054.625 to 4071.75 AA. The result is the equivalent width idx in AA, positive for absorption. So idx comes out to -1.6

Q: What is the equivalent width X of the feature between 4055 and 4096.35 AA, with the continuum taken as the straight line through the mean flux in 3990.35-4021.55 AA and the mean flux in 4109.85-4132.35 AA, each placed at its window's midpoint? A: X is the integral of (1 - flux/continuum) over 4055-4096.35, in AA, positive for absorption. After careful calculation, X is 1.09 AA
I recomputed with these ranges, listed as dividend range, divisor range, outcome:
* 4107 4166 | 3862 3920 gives 1.62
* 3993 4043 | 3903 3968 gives 1.65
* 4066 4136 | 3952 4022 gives 1.24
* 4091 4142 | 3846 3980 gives 1.65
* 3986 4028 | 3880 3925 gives 1.53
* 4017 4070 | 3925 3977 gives 1.89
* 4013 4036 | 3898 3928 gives 1.49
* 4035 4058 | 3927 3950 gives 2.03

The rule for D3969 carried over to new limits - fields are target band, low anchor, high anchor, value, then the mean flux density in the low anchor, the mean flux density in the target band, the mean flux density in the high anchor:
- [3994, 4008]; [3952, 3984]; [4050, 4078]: -4.19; 2.92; 4.61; 4.75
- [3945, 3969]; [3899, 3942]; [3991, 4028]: 4.62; 3.11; 3.07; 4.86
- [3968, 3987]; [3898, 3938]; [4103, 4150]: 2.83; 3.15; 3.05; 4.62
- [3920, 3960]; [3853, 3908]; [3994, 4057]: 9.26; 3.14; 2.96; 4.86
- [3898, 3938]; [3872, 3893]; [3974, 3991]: 0.66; 2.9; 3.15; 3.82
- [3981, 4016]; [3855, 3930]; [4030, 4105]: -4.10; 3.23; 4.57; 4.65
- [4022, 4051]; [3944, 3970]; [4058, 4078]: -4.43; 3.01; 4.88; 4.72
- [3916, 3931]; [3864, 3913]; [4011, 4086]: 1.77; 3.23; 3.15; 4.84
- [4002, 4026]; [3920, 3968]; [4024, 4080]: -4.98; 2.87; 4.98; 4.8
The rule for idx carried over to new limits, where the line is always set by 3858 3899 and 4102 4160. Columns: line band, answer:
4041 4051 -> -1.7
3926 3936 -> 3.8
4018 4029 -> -3.1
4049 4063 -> -2.0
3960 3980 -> 6.4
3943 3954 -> 0.3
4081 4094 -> -0.8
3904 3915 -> -1.8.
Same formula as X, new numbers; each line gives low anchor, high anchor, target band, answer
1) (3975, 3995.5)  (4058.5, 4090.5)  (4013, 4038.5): -3.79 AA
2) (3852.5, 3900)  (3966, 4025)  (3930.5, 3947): 5.58 AA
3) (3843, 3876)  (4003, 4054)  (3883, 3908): 2.98 AA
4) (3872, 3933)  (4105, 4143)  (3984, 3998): -2.68 AA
